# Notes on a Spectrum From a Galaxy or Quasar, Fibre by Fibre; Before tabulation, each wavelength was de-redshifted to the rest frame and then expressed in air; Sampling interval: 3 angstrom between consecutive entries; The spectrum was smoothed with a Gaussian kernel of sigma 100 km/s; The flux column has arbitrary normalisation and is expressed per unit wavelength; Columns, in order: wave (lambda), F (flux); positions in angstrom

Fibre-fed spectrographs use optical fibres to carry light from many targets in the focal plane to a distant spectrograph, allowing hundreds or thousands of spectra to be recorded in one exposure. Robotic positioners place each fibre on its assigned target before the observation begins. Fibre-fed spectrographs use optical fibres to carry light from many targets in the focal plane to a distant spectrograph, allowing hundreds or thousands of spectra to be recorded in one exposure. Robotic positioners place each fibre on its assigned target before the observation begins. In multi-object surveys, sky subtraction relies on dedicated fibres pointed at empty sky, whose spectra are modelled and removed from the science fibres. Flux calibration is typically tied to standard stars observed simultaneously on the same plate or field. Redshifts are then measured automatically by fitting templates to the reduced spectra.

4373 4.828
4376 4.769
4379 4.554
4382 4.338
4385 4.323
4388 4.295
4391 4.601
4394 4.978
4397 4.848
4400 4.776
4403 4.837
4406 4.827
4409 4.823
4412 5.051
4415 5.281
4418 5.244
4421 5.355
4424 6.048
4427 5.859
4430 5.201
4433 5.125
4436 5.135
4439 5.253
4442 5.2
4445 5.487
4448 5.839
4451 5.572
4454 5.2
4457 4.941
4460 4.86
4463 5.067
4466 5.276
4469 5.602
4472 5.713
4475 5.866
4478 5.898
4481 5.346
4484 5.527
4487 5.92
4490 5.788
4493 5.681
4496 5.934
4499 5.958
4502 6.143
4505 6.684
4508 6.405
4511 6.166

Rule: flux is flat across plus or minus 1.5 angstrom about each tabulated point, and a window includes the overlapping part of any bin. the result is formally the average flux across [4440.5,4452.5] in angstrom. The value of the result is 5.52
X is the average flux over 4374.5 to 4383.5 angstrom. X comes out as 4.55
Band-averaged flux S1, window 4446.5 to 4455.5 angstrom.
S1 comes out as 5.54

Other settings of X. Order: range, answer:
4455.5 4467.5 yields 5.04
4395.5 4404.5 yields 4.82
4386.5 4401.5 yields 4.7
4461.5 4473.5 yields 5.41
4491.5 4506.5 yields 6.08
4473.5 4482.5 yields 5.7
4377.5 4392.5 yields 4.42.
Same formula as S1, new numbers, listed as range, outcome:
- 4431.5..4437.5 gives 5.13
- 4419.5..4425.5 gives 5.7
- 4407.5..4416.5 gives 5.05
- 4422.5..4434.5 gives 5.56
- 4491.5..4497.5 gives 5.81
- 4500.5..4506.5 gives 6.41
